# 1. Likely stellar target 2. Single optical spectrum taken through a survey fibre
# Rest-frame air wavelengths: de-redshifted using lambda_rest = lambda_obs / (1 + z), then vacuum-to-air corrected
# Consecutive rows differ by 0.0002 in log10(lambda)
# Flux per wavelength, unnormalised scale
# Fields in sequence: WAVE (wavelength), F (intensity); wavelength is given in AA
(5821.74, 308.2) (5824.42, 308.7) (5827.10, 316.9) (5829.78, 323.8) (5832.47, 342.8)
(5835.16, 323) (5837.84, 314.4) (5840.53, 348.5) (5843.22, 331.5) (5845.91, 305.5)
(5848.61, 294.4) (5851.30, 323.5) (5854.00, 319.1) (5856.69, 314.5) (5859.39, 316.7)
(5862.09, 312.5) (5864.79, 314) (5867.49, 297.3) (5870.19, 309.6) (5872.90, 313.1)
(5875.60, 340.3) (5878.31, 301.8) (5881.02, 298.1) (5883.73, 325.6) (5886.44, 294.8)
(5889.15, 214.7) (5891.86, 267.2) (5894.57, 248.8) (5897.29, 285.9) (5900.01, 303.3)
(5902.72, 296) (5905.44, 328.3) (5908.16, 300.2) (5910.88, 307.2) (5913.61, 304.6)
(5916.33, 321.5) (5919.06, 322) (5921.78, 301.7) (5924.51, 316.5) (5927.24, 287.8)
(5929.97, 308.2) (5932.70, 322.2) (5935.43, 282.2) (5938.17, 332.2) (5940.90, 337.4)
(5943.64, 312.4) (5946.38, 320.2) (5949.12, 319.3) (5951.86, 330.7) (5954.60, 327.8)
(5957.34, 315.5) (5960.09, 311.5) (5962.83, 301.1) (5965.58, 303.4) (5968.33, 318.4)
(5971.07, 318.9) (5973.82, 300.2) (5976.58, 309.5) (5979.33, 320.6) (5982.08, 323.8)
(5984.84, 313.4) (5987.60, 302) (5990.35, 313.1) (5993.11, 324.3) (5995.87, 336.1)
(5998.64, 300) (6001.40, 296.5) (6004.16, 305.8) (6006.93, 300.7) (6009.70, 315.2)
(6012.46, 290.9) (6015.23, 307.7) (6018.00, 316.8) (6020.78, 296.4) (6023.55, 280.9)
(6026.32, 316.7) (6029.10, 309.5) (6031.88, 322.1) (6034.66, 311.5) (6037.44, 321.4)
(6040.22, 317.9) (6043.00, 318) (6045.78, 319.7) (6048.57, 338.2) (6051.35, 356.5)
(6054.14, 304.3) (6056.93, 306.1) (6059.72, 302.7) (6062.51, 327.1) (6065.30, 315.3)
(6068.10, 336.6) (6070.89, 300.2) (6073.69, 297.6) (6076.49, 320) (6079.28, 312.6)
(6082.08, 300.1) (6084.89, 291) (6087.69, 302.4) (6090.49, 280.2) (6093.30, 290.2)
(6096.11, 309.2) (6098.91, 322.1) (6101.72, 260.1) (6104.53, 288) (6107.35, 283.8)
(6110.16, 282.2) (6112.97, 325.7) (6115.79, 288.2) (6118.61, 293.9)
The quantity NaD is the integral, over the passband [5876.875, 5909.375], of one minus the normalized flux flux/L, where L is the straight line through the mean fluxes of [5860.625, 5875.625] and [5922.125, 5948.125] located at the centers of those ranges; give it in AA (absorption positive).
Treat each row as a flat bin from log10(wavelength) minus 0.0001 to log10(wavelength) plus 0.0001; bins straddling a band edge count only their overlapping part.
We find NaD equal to 2.5 AA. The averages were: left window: 312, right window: 313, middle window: 289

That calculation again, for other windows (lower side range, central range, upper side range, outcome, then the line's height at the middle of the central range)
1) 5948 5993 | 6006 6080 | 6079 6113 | -2.6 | 303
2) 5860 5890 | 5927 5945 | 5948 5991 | -0.2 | 311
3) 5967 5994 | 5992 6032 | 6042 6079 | 1.1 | 316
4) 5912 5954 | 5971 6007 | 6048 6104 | 0.0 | 312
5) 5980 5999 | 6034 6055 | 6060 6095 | -1.0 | 310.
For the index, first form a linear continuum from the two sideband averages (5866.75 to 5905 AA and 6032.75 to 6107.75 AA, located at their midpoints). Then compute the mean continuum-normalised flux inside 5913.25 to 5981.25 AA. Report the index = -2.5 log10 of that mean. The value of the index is -0.05 mag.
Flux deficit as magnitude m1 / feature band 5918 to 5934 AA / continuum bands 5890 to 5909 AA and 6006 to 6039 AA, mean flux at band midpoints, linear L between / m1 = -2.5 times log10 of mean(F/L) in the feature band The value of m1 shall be -0.06 mag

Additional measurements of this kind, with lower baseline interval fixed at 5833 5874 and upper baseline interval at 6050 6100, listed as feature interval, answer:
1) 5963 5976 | 0.01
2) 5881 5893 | 0.14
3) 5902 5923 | 0.01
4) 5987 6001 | -0.01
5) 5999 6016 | 0.03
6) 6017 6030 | 0.03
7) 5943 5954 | -0.03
